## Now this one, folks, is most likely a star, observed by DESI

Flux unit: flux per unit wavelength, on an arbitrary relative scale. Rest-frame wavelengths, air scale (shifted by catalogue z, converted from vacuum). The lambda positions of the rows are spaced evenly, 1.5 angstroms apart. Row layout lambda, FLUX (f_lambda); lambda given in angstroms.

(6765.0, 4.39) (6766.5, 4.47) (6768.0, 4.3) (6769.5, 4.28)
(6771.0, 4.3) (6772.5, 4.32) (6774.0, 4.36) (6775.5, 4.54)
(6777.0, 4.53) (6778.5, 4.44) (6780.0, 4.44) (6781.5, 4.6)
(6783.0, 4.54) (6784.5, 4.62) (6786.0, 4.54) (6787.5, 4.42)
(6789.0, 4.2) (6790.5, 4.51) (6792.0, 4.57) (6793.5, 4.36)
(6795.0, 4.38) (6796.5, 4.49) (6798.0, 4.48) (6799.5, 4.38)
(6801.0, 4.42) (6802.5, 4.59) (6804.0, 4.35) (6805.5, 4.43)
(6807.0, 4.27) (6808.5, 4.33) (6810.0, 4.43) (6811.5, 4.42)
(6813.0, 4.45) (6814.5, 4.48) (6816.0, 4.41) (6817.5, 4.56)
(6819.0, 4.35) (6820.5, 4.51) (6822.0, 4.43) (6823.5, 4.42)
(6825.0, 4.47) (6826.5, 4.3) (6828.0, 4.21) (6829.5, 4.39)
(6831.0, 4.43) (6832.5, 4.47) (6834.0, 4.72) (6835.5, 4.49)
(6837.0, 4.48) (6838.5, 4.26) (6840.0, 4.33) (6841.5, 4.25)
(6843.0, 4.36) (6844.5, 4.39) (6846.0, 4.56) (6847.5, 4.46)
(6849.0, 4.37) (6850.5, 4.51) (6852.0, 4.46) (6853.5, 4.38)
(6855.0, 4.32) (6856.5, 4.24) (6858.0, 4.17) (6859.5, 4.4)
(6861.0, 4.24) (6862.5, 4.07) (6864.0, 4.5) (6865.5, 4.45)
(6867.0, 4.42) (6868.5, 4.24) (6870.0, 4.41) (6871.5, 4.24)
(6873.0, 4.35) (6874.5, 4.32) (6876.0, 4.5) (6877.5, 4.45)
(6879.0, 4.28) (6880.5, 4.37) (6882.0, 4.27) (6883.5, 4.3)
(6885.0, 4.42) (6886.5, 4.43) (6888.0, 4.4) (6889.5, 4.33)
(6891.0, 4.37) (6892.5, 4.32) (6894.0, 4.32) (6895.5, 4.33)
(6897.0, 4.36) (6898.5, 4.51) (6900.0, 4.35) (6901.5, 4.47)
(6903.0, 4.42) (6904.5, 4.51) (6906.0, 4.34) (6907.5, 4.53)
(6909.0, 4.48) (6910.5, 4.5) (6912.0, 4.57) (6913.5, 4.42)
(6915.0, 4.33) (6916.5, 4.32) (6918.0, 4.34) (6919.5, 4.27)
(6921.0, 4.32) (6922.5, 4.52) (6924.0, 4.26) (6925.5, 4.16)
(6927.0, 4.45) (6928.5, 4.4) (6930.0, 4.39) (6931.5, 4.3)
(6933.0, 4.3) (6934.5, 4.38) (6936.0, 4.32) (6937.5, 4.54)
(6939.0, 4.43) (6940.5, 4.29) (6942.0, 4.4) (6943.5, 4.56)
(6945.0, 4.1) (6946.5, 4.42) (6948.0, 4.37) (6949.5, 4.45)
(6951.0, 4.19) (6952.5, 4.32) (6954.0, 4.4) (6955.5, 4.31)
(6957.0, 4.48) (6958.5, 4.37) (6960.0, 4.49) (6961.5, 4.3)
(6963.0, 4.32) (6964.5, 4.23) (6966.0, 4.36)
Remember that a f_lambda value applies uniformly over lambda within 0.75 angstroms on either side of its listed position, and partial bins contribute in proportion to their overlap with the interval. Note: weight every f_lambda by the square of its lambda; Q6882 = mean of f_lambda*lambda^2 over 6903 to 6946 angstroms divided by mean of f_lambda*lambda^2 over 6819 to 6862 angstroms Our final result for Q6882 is 1.02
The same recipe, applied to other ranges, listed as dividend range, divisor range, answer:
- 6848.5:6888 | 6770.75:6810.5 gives 1.00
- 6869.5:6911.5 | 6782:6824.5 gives 1.01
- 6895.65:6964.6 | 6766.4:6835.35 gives 1.03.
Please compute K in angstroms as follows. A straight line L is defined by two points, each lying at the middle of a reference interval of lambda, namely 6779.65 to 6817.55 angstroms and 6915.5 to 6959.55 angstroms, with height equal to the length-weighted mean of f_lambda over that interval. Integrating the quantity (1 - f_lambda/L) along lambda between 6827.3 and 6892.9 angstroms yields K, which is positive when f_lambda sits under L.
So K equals 0.5 angstroms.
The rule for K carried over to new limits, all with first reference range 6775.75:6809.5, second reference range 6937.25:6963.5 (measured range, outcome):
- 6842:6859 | 0.2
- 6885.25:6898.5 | 0.1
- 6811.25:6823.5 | 0.0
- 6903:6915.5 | -0.2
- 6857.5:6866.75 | 0.2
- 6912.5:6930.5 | 0.1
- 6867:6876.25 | 0.1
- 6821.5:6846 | 0.1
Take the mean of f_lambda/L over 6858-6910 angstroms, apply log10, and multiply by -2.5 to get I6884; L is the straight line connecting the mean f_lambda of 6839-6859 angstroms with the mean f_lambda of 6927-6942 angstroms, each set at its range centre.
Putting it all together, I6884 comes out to 0.00 mag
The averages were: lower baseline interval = 4.37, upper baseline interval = 4.38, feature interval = 4.37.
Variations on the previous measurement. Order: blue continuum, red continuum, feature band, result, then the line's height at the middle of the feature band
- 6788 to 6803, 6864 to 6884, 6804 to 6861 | 0.00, 4.4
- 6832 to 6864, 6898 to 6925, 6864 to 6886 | 0.01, 4.39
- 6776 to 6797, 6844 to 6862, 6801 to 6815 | 0.01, 4.44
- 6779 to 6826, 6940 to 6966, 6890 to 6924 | 0.00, 4.38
